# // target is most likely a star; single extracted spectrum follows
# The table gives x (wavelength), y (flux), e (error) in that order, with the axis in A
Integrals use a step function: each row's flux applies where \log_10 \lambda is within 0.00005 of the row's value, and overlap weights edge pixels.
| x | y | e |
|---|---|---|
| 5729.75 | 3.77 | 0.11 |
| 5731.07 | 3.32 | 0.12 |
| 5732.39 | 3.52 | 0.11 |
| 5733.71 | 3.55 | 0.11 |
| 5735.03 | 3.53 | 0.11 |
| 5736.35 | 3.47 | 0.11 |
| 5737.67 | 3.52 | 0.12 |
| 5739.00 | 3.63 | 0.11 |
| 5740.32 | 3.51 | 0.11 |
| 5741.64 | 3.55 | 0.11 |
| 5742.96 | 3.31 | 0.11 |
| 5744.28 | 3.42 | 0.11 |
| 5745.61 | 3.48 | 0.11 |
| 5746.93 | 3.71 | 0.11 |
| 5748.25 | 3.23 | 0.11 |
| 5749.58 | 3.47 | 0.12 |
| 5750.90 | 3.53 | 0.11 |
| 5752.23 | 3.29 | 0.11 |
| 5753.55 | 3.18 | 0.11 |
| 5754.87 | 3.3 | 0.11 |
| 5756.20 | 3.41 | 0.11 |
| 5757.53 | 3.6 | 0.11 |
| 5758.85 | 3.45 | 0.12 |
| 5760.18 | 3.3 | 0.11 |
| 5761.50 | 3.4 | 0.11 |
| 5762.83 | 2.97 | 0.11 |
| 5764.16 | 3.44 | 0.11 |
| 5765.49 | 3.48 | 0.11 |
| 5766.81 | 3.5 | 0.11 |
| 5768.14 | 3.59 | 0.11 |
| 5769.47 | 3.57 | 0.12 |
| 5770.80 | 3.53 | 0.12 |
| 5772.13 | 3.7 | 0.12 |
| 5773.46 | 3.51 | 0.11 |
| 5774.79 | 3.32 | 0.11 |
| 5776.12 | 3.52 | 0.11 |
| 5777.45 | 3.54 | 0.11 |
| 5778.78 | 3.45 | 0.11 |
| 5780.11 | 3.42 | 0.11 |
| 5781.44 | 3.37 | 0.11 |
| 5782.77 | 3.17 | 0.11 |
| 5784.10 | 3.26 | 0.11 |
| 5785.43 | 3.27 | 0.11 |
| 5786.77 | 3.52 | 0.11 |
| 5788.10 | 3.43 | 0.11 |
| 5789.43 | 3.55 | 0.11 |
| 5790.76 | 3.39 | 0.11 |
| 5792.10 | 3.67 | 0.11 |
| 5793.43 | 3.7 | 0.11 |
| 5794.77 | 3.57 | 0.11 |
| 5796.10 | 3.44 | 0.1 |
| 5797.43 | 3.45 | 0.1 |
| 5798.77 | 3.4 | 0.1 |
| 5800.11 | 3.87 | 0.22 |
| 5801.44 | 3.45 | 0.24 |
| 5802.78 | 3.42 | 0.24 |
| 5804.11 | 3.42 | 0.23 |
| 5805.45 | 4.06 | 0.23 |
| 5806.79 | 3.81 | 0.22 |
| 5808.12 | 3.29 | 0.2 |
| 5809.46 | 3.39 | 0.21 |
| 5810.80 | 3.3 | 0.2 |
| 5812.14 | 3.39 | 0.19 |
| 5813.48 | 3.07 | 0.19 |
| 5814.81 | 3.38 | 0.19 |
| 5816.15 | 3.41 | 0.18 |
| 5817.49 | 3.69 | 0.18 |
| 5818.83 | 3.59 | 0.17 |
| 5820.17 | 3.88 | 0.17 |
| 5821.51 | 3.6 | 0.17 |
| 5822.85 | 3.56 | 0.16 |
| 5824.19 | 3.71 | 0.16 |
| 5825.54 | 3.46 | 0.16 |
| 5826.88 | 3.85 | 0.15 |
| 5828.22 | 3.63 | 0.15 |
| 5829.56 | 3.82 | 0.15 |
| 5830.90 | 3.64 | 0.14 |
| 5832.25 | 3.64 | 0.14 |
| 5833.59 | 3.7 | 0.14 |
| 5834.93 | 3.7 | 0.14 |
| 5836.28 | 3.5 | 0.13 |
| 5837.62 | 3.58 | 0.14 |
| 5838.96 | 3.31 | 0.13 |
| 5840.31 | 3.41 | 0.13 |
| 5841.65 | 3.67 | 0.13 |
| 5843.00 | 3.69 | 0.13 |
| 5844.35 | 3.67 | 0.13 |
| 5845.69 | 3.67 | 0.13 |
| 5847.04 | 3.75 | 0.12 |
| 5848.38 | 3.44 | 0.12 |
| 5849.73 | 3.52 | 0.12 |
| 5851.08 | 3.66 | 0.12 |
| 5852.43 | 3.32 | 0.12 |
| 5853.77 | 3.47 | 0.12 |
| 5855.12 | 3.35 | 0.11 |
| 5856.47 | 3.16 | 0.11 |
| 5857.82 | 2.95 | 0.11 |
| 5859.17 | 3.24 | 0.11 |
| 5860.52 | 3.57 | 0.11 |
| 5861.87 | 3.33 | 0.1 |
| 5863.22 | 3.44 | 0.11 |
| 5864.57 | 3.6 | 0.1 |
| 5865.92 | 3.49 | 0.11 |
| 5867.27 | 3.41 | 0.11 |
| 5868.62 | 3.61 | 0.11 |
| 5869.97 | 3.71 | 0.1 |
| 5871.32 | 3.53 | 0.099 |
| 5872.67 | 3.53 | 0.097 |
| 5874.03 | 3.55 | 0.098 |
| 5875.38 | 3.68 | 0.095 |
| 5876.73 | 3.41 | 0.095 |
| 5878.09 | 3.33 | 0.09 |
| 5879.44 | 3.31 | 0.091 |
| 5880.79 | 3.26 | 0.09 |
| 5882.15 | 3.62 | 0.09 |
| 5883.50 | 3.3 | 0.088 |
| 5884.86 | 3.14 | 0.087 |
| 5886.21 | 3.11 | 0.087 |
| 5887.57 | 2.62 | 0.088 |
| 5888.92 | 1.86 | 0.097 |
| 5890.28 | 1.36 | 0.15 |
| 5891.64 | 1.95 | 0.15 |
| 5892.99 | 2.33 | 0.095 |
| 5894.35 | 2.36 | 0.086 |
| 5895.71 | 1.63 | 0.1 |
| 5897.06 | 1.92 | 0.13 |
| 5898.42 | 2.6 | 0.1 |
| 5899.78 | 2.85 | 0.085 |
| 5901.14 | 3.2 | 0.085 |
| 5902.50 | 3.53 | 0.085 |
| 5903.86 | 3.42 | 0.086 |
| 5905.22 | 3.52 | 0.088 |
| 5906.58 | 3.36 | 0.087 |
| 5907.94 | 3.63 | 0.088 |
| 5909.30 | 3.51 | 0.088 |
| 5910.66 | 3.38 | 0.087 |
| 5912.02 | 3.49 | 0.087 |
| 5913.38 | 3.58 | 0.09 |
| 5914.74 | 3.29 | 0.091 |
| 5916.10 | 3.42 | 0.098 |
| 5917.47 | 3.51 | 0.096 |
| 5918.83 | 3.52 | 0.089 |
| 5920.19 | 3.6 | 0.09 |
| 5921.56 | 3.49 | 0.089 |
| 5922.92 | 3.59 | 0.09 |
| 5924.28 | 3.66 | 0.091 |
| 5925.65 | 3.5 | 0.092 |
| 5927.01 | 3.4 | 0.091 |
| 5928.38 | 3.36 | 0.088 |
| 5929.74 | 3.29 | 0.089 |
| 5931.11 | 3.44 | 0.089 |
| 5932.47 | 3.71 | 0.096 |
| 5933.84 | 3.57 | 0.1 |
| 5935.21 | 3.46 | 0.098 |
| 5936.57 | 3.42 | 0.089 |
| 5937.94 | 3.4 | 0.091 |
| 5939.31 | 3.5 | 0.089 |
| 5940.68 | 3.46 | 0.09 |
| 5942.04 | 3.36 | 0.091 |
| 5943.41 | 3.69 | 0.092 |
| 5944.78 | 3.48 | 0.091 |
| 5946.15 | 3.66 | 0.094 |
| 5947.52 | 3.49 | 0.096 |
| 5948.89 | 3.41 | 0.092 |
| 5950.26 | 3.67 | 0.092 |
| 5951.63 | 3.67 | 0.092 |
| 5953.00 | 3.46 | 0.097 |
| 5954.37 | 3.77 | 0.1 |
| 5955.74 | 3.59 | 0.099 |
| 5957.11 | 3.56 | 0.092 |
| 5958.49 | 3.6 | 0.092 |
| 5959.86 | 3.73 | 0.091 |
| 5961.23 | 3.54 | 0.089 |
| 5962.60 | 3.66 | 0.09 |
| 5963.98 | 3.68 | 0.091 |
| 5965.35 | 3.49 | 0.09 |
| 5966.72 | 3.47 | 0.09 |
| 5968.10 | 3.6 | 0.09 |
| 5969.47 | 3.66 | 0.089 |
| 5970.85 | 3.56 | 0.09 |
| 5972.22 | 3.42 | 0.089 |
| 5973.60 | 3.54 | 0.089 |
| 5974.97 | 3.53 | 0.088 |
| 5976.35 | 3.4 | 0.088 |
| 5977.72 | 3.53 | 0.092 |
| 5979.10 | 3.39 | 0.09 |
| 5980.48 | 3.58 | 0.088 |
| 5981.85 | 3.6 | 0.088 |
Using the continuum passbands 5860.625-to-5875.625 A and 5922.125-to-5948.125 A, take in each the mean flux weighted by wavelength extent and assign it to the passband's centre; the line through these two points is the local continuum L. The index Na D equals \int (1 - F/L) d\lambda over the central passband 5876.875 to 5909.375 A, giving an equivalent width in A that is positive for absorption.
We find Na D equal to 6.1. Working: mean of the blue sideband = 3.53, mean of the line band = 2.86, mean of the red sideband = 3.5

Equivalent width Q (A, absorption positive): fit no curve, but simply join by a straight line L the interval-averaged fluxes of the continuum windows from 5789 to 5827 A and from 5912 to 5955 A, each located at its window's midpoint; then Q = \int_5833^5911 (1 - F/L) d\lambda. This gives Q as 6.4 A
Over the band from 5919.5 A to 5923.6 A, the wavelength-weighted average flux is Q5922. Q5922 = 3.56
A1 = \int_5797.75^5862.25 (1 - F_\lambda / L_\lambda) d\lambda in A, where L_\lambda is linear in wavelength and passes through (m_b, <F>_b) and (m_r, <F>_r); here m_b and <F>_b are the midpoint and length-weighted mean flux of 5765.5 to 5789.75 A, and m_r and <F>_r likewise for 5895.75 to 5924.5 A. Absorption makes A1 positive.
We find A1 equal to -2.6 A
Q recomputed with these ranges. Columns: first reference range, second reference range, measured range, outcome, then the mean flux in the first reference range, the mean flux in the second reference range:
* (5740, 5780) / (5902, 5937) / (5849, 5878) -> 0.2 A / 3.44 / 3.49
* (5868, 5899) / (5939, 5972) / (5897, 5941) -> -2.3 A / 2.9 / 3.57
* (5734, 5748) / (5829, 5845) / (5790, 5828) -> 0.4 A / 3.51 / 3.61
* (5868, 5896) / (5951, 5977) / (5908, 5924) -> -1.4 A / 2.98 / 3.58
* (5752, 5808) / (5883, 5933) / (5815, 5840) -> -2.2 A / 3.47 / 3.09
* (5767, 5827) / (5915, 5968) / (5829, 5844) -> -0.4 A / 3.51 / 3.53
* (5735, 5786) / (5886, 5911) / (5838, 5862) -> -3.9 A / 3.43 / 2.73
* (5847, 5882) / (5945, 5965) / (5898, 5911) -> 0.7 A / 3.44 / 3.6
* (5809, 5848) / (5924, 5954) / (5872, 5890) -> 1.9 A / 3.57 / 3.5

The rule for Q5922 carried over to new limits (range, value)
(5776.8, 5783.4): 3.39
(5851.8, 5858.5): 3.25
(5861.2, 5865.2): 3.46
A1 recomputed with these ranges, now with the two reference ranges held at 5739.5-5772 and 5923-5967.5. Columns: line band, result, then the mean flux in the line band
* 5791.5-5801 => -0.4 A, 3.58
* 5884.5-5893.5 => 3.1 A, 2.31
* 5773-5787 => 0.2 A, 3.39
